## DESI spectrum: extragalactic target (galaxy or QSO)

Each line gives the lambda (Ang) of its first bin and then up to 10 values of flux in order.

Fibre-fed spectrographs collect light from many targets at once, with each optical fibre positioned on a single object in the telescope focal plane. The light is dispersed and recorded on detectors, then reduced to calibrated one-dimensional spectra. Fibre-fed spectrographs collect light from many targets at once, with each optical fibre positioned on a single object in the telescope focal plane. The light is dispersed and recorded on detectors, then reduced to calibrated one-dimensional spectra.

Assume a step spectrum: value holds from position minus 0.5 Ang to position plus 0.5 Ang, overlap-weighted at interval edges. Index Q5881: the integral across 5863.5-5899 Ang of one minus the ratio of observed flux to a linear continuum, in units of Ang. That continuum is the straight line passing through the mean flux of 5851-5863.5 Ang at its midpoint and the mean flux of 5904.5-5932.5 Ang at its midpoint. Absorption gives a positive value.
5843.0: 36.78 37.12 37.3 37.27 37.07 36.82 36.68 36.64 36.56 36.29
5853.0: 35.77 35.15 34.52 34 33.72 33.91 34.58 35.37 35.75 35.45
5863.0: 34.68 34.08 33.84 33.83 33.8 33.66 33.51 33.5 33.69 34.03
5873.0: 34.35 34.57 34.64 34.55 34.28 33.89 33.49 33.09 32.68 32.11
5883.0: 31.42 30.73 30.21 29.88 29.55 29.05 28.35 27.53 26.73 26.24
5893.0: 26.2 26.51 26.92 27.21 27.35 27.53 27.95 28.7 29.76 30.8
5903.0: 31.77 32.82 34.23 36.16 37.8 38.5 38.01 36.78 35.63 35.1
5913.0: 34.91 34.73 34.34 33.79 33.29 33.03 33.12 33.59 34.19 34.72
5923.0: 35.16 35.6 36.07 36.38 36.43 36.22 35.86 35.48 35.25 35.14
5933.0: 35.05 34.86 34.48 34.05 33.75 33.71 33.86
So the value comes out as 3.99 Ang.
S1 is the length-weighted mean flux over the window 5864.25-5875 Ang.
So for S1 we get 33.9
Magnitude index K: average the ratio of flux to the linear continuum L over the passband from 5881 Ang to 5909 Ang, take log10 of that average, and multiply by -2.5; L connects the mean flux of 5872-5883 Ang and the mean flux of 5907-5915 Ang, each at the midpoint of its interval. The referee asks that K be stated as 0.16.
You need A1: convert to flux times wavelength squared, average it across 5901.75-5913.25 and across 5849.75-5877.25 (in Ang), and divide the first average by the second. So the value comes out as 1.0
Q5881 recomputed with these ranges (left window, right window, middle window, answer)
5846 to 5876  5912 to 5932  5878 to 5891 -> 1.6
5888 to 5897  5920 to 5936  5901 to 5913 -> -1.8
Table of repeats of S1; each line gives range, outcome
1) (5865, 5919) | 32.2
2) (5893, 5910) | 31.4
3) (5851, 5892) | 33.1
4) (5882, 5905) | 29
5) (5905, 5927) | 35.3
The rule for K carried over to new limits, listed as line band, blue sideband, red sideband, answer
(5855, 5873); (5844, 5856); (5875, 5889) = 0.00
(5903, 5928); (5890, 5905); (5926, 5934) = -0.09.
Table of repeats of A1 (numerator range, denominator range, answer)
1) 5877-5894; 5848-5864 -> 0.86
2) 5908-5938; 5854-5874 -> 1.04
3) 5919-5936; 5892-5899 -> 1.32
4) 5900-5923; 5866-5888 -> 1.06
